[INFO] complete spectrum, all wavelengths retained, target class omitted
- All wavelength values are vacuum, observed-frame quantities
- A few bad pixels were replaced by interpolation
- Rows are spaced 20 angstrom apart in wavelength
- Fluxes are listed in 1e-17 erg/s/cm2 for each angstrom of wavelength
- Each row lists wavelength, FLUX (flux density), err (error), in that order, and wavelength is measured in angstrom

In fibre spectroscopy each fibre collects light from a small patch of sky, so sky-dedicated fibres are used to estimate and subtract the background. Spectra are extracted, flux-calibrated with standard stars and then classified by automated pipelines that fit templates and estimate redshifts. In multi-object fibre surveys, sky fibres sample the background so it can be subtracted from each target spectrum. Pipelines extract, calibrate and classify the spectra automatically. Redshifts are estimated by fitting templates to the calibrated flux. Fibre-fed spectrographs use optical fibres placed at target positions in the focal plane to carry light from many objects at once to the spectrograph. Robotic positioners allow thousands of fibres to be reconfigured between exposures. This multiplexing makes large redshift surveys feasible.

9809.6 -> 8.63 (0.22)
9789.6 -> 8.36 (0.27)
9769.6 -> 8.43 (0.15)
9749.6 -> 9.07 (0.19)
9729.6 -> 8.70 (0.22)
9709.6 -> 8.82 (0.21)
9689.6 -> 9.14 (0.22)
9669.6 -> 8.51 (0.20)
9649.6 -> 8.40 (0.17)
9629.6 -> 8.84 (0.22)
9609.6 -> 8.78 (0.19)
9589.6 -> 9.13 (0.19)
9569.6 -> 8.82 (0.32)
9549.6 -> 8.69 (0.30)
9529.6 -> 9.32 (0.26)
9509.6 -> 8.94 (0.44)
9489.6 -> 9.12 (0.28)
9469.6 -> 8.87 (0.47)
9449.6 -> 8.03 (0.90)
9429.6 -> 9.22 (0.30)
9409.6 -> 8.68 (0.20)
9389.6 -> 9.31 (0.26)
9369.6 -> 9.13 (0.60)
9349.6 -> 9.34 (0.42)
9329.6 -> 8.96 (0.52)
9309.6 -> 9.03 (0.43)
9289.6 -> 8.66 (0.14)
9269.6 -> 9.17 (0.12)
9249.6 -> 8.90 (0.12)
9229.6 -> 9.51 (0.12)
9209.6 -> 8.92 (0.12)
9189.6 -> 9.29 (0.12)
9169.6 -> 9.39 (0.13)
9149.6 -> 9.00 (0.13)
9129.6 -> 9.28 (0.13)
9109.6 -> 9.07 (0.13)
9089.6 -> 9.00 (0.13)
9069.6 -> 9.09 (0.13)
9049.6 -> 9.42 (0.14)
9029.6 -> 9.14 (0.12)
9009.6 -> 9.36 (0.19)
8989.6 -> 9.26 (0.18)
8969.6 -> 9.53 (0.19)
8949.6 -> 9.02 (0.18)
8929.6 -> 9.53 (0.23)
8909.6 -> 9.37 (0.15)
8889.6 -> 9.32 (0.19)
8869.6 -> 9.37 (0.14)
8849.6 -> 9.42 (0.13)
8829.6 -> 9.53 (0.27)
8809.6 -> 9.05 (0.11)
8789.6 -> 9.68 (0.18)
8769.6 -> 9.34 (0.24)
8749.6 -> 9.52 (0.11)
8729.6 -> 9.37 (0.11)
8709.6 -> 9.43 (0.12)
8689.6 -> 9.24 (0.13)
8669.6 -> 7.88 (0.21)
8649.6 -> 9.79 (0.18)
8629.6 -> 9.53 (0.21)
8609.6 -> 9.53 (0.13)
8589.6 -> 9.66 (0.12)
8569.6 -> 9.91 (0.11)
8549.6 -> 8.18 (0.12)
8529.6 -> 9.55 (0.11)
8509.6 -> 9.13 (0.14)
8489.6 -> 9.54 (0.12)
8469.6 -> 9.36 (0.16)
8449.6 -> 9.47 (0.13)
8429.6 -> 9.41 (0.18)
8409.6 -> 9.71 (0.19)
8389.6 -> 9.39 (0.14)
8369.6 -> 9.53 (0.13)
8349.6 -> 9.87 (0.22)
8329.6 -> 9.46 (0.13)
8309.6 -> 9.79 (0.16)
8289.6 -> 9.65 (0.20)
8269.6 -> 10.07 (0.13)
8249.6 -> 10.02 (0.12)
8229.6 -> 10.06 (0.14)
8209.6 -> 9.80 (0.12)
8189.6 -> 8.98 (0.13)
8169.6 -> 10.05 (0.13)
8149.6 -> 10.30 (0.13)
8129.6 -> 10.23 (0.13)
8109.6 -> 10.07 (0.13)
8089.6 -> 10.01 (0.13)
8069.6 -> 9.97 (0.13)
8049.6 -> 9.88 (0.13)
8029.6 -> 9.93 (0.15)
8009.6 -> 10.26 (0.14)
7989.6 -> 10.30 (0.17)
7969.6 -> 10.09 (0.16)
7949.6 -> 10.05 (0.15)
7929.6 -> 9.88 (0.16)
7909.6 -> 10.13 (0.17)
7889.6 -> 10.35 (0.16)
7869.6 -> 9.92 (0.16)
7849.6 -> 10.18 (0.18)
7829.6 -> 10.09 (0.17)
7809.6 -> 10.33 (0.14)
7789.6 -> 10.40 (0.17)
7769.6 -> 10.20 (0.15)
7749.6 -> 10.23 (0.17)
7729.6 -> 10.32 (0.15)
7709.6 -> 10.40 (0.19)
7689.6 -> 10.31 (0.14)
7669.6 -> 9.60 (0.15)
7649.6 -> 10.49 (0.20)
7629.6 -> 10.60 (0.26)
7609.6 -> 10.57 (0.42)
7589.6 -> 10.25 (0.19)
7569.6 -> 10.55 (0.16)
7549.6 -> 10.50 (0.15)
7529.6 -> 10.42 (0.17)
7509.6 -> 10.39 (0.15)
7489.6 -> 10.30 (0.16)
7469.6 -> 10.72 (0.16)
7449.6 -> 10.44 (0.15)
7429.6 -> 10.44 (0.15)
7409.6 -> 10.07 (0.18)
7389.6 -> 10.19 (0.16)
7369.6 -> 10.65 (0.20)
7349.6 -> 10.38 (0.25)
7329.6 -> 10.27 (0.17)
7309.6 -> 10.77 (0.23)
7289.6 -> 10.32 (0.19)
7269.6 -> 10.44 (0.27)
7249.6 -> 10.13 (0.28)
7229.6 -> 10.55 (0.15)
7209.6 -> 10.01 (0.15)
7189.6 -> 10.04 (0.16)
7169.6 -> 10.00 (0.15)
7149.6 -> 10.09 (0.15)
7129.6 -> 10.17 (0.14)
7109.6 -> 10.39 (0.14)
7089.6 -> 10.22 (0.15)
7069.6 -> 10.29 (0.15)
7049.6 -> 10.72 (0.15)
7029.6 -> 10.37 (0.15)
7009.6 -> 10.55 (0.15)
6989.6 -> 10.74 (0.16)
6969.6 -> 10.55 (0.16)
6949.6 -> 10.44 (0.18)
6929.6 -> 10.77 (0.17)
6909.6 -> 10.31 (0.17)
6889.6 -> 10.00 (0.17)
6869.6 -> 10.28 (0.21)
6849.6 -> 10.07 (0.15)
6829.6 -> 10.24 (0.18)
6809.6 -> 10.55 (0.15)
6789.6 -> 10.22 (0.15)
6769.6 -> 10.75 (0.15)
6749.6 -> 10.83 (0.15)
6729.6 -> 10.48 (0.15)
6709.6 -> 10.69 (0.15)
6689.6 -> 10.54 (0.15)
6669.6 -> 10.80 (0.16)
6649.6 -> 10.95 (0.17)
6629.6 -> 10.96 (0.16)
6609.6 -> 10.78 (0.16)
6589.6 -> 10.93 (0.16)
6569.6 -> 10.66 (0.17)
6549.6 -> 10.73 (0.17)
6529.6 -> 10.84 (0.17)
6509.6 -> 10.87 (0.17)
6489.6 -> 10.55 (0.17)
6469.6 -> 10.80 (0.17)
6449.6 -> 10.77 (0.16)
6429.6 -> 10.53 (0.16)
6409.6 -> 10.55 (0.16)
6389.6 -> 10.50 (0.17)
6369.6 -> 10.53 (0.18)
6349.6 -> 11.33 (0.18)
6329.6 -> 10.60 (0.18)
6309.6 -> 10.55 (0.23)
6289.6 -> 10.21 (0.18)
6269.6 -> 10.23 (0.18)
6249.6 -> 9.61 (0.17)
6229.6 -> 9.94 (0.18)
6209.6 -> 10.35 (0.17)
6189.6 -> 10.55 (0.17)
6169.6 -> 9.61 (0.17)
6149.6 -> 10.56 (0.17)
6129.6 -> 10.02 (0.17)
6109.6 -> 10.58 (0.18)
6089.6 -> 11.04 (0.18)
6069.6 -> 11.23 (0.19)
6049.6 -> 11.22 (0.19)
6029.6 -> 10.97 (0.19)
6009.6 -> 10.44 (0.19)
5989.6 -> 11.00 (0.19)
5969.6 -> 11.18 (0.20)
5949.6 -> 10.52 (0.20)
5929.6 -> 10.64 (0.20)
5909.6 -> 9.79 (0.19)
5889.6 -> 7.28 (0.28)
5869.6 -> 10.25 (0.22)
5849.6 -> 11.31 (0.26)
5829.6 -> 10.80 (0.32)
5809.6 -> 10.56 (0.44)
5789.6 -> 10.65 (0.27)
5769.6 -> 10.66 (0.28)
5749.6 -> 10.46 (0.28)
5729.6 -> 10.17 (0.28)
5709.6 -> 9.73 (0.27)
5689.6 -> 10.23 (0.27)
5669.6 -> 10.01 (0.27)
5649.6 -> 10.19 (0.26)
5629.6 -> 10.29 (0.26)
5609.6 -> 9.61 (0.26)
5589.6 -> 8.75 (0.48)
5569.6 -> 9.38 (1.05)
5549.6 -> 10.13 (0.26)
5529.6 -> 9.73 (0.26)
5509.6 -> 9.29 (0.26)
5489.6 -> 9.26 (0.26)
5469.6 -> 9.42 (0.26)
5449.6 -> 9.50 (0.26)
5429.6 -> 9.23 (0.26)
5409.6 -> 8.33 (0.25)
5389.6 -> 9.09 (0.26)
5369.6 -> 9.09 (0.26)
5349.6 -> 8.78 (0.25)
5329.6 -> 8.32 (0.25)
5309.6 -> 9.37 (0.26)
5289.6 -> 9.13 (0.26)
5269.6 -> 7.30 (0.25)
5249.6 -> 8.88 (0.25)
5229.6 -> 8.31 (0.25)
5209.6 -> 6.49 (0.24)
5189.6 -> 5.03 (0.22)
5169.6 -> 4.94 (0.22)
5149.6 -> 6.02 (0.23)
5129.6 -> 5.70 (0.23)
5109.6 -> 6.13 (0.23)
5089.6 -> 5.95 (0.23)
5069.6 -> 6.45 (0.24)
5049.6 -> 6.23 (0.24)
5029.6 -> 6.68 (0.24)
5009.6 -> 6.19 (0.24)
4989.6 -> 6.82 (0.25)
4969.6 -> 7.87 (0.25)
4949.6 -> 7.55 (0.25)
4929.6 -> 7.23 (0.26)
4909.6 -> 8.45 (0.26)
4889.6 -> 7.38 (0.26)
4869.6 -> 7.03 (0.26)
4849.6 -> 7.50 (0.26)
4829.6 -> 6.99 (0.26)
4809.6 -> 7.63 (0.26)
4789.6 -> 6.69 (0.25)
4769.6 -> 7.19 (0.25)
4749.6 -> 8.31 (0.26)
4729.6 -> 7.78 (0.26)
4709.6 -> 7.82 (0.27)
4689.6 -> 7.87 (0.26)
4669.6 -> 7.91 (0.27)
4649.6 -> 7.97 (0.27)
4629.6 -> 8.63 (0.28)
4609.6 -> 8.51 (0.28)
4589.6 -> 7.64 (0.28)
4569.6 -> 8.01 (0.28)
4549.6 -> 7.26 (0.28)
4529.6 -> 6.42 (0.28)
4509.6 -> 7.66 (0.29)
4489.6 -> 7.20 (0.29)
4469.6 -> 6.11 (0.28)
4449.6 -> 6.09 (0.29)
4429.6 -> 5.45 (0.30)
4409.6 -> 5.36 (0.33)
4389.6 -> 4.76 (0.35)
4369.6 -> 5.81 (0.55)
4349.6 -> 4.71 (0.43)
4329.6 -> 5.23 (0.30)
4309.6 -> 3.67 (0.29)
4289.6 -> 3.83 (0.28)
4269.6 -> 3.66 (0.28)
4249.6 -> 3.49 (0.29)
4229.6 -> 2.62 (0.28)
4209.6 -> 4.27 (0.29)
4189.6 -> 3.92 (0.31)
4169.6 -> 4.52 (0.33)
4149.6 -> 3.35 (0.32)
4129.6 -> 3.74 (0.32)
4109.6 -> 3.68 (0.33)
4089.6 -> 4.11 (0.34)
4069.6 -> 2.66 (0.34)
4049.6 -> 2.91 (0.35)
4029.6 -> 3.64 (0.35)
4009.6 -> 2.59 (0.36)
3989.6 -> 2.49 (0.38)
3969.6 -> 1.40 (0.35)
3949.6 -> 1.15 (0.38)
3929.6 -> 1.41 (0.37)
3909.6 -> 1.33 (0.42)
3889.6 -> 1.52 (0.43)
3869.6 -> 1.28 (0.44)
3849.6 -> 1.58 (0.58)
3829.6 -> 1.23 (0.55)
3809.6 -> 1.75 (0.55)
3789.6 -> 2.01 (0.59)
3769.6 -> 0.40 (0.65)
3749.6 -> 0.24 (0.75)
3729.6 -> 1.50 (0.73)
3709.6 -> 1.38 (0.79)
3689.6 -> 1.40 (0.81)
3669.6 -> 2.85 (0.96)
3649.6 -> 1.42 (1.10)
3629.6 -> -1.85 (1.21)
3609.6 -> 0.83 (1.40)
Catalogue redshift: 0.00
